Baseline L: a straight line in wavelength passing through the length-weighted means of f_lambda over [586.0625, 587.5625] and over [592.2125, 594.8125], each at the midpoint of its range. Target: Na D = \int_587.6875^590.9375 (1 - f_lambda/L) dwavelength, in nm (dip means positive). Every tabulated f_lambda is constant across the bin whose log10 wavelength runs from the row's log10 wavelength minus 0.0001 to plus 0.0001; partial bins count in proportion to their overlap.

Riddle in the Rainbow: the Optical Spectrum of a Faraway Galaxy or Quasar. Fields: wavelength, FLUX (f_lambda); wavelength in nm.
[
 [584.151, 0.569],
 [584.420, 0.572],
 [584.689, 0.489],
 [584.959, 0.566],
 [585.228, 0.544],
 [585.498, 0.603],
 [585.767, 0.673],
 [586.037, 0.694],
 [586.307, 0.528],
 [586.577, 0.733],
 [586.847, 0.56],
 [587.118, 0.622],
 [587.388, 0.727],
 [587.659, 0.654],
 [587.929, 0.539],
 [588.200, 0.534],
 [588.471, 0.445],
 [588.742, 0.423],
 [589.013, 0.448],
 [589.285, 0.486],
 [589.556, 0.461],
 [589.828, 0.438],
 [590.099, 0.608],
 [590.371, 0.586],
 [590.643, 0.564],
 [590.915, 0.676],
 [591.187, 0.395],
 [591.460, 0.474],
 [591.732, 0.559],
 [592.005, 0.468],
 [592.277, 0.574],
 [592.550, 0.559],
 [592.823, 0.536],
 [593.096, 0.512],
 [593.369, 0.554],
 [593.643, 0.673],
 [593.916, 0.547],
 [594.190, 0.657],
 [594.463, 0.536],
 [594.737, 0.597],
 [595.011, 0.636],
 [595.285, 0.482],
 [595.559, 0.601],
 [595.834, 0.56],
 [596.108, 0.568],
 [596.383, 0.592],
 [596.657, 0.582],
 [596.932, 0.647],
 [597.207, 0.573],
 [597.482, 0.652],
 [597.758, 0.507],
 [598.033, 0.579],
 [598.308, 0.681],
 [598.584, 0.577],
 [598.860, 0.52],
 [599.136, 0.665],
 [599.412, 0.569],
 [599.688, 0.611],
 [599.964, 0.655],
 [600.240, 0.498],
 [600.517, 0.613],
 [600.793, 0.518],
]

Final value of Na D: 0.517 nm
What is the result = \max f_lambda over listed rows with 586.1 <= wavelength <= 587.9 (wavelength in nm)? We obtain 0.733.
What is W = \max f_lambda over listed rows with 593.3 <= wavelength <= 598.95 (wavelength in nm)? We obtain 0.681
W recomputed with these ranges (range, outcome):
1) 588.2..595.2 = 0.676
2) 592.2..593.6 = 0.574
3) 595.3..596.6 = 0.601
